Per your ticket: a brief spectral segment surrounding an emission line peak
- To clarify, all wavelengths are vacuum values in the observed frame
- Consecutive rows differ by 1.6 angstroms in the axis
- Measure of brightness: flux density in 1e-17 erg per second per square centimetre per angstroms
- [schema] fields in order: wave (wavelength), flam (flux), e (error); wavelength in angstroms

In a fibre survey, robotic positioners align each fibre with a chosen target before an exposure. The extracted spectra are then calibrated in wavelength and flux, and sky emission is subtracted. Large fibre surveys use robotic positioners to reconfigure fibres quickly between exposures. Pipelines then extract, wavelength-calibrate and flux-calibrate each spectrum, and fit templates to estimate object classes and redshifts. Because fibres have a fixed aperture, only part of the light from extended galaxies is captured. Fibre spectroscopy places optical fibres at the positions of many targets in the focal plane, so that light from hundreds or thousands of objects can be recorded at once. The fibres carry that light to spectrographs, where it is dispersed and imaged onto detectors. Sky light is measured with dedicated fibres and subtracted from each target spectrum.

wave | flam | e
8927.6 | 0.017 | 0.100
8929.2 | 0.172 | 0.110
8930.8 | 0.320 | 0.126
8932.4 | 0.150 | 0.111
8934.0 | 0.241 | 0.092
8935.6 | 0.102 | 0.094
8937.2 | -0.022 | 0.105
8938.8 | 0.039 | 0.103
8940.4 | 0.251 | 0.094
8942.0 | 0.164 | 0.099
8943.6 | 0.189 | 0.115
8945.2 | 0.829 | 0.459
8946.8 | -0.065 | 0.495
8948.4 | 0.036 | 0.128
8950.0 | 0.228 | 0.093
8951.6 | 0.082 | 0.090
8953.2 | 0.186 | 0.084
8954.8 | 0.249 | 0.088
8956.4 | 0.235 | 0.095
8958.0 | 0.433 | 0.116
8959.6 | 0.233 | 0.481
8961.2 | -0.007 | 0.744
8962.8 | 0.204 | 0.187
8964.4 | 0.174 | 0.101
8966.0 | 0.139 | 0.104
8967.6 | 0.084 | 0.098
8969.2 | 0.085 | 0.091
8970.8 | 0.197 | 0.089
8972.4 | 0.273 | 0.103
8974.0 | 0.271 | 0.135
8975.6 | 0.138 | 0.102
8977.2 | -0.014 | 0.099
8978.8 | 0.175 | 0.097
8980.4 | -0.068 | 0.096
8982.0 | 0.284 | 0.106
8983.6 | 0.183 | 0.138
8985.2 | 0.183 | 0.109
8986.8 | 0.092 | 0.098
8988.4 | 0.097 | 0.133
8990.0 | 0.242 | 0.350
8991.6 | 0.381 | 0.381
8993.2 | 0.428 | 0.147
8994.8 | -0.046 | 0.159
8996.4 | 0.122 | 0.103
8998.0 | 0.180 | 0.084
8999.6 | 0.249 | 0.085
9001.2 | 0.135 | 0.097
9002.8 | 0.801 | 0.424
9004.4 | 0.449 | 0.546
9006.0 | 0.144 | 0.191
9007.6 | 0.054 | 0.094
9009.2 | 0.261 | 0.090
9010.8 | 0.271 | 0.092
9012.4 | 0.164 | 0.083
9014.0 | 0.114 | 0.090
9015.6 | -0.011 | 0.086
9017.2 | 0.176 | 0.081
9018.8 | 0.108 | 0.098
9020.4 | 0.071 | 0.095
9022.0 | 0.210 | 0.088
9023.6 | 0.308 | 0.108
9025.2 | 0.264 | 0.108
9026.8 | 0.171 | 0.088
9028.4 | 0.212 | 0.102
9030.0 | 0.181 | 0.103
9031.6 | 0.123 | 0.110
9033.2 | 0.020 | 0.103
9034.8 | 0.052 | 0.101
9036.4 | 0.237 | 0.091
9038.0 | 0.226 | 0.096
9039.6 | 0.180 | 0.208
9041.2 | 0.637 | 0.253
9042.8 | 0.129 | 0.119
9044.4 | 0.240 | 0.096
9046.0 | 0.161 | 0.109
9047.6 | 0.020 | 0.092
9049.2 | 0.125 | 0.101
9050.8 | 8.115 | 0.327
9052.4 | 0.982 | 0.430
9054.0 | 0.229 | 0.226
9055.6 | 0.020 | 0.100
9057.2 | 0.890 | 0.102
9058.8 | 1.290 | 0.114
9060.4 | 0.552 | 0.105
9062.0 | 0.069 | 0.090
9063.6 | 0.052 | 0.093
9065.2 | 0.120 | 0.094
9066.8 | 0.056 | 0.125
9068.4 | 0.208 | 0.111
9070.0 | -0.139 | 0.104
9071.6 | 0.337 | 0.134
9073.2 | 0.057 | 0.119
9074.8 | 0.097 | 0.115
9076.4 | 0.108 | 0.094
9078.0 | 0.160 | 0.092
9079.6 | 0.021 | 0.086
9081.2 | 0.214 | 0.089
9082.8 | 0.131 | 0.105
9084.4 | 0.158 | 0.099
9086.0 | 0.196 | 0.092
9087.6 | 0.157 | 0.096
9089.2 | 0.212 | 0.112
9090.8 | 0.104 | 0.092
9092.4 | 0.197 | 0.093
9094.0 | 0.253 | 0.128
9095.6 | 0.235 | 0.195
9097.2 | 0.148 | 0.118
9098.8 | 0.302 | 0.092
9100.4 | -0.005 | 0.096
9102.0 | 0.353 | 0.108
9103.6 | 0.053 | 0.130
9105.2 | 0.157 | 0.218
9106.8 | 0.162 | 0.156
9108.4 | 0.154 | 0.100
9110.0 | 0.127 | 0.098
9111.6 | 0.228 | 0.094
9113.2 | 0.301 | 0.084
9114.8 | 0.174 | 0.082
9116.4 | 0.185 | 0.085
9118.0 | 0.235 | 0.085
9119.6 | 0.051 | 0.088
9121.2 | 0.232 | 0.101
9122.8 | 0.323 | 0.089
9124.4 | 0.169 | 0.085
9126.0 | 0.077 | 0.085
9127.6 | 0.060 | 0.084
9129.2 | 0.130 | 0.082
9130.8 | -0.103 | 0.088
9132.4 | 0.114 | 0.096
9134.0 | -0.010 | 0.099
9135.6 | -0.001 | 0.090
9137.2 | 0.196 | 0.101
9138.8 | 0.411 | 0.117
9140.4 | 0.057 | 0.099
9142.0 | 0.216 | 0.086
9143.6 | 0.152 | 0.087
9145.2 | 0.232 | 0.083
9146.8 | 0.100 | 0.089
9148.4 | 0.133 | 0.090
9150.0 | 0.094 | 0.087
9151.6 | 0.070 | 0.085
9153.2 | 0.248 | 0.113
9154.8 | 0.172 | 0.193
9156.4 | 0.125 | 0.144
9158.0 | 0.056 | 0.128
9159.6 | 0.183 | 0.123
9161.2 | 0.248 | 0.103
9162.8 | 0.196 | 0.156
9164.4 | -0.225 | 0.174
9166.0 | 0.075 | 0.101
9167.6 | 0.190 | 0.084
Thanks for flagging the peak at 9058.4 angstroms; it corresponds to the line H-beta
